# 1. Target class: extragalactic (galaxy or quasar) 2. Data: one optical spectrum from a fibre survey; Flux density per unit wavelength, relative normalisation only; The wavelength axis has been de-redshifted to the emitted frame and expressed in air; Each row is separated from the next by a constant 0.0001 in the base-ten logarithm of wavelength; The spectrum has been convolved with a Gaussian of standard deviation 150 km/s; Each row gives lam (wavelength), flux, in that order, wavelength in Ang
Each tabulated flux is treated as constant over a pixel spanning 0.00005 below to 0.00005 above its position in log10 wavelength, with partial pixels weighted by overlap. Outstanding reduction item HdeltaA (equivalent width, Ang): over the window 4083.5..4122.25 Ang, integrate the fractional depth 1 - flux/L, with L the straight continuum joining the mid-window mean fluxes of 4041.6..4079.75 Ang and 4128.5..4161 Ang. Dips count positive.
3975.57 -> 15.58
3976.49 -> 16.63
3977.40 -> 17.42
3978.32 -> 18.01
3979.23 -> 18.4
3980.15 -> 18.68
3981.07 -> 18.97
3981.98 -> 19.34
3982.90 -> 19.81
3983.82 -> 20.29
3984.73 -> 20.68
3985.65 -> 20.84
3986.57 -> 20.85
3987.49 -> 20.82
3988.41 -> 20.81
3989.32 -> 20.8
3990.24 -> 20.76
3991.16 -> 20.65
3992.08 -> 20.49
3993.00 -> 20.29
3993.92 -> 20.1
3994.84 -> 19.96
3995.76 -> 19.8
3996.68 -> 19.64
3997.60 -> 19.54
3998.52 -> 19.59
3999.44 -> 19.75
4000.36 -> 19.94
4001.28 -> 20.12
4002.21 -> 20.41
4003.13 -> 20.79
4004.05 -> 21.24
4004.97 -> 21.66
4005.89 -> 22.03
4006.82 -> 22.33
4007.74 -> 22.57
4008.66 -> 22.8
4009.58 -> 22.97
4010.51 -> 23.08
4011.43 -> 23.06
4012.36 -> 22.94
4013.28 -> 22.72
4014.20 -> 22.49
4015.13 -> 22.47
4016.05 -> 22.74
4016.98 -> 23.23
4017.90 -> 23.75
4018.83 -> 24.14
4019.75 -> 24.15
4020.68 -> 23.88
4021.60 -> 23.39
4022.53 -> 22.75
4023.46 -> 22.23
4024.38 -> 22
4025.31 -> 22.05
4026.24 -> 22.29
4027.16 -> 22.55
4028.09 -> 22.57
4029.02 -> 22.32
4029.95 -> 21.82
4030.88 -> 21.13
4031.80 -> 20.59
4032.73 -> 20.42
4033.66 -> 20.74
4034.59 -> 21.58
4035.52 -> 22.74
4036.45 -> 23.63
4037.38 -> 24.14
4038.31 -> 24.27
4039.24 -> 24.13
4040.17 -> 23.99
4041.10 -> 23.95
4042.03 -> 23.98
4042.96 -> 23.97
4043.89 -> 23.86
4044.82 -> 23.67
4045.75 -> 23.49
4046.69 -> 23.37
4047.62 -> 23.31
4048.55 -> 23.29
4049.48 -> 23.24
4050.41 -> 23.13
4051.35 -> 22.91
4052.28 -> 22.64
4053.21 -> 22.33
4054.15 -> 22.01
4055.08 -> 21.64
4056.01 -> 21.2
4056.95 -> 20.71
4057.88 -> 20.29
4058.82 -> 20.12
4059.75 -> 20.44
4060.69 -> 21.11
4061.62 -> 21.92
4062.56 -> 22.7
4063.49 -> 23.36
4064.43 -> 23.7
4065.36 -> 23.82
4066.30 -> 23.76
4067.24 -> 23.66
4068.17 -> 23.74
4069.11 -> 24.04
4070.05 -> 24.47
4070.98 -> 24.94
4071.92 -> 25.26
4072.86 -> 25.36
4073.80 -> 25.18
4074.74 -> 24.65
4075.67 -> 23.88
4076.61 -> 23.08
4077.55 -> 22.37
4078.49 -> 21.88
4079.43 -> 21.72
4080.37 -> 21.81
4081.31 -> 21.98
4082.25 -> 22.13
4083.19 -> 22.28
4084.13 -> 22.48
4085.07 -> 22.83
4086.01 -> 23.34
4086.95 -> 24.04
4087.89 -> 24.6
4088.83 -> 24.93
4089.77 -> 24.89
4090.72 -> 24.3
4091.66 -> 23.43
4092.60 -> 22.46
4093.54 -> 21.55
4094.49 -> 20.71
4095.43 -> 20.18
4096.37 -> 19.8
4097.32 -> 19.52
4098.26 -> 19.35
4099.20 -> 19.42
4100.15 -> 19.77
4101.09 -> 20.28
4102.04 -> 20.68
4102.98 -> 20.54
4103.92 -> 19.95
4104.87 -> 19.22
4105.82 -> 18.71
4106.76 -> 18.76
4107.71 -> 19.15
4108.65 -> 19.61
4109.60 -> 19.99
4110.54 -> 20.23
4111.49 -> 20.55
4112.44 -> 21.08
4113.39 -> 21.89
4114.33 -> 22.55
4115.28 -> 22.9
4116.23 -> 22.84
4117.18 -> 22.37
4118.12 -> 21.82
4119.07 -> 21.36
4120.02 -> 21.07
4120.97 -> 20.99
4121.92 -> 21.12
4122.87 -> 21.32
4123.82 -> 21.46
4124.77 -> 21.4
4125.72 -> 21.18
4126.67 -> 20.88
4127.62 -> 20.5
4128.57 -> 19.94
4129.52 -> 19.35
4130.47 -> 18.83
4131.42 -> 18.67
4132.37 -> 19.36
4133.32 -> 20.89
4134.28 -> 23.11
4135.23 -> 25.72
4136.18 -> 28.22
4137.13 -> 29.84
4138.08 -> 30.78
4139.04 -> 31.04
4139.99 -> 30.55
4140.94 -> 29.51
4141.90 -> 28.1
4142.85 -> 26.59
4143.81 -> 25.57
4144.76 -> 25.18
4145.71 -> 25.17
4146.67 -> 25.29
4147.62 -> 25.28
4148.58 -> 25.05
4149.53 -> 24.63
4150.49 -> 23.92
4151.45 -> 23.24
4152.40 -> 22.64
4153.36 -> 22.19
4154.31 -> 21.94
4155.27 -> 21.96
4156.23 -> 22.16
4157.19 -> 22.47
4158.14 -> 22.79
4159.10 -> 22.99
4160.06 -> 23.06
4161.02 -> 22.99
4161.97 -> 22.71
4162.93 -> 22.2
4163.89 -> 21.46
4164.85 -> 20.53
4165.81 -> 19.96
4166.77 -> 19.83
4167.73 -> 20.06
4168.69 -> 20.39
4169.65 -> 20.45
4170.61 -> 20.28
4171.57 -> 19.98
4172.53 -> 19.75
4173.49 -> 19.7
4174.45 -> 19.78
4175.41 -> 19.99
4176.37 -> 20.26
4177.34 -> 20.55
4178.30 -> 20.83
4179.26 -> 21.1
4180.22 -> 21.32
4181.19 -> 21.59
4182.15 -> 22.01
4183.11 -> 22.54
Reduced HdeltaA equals 3.8 Ang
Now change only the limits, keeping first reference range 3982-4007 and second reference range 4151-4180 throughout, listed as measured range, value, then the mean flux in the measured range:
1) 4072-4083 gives -1.2 Ang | 23.1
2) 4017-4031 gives -1.5 Ang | 22.8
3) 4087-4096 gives -0.9 Ang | 23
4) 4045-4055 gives -1.1 Ang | 22.9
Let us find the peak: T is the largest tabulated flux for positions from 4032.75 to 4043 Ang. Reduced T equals 24.27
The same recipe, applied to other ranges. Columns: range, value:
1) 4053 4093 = 25.36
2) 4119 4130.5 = 21.46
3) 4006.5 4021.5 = 24.15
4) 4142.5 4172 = 26.59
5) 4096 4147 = 31.04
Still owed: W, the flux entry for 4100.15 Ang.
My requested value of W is 19.77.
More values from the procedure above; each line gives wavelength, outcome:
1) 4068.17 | 23.74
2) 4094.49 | 20.71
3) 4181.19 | 21.59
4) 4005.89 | 22.03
